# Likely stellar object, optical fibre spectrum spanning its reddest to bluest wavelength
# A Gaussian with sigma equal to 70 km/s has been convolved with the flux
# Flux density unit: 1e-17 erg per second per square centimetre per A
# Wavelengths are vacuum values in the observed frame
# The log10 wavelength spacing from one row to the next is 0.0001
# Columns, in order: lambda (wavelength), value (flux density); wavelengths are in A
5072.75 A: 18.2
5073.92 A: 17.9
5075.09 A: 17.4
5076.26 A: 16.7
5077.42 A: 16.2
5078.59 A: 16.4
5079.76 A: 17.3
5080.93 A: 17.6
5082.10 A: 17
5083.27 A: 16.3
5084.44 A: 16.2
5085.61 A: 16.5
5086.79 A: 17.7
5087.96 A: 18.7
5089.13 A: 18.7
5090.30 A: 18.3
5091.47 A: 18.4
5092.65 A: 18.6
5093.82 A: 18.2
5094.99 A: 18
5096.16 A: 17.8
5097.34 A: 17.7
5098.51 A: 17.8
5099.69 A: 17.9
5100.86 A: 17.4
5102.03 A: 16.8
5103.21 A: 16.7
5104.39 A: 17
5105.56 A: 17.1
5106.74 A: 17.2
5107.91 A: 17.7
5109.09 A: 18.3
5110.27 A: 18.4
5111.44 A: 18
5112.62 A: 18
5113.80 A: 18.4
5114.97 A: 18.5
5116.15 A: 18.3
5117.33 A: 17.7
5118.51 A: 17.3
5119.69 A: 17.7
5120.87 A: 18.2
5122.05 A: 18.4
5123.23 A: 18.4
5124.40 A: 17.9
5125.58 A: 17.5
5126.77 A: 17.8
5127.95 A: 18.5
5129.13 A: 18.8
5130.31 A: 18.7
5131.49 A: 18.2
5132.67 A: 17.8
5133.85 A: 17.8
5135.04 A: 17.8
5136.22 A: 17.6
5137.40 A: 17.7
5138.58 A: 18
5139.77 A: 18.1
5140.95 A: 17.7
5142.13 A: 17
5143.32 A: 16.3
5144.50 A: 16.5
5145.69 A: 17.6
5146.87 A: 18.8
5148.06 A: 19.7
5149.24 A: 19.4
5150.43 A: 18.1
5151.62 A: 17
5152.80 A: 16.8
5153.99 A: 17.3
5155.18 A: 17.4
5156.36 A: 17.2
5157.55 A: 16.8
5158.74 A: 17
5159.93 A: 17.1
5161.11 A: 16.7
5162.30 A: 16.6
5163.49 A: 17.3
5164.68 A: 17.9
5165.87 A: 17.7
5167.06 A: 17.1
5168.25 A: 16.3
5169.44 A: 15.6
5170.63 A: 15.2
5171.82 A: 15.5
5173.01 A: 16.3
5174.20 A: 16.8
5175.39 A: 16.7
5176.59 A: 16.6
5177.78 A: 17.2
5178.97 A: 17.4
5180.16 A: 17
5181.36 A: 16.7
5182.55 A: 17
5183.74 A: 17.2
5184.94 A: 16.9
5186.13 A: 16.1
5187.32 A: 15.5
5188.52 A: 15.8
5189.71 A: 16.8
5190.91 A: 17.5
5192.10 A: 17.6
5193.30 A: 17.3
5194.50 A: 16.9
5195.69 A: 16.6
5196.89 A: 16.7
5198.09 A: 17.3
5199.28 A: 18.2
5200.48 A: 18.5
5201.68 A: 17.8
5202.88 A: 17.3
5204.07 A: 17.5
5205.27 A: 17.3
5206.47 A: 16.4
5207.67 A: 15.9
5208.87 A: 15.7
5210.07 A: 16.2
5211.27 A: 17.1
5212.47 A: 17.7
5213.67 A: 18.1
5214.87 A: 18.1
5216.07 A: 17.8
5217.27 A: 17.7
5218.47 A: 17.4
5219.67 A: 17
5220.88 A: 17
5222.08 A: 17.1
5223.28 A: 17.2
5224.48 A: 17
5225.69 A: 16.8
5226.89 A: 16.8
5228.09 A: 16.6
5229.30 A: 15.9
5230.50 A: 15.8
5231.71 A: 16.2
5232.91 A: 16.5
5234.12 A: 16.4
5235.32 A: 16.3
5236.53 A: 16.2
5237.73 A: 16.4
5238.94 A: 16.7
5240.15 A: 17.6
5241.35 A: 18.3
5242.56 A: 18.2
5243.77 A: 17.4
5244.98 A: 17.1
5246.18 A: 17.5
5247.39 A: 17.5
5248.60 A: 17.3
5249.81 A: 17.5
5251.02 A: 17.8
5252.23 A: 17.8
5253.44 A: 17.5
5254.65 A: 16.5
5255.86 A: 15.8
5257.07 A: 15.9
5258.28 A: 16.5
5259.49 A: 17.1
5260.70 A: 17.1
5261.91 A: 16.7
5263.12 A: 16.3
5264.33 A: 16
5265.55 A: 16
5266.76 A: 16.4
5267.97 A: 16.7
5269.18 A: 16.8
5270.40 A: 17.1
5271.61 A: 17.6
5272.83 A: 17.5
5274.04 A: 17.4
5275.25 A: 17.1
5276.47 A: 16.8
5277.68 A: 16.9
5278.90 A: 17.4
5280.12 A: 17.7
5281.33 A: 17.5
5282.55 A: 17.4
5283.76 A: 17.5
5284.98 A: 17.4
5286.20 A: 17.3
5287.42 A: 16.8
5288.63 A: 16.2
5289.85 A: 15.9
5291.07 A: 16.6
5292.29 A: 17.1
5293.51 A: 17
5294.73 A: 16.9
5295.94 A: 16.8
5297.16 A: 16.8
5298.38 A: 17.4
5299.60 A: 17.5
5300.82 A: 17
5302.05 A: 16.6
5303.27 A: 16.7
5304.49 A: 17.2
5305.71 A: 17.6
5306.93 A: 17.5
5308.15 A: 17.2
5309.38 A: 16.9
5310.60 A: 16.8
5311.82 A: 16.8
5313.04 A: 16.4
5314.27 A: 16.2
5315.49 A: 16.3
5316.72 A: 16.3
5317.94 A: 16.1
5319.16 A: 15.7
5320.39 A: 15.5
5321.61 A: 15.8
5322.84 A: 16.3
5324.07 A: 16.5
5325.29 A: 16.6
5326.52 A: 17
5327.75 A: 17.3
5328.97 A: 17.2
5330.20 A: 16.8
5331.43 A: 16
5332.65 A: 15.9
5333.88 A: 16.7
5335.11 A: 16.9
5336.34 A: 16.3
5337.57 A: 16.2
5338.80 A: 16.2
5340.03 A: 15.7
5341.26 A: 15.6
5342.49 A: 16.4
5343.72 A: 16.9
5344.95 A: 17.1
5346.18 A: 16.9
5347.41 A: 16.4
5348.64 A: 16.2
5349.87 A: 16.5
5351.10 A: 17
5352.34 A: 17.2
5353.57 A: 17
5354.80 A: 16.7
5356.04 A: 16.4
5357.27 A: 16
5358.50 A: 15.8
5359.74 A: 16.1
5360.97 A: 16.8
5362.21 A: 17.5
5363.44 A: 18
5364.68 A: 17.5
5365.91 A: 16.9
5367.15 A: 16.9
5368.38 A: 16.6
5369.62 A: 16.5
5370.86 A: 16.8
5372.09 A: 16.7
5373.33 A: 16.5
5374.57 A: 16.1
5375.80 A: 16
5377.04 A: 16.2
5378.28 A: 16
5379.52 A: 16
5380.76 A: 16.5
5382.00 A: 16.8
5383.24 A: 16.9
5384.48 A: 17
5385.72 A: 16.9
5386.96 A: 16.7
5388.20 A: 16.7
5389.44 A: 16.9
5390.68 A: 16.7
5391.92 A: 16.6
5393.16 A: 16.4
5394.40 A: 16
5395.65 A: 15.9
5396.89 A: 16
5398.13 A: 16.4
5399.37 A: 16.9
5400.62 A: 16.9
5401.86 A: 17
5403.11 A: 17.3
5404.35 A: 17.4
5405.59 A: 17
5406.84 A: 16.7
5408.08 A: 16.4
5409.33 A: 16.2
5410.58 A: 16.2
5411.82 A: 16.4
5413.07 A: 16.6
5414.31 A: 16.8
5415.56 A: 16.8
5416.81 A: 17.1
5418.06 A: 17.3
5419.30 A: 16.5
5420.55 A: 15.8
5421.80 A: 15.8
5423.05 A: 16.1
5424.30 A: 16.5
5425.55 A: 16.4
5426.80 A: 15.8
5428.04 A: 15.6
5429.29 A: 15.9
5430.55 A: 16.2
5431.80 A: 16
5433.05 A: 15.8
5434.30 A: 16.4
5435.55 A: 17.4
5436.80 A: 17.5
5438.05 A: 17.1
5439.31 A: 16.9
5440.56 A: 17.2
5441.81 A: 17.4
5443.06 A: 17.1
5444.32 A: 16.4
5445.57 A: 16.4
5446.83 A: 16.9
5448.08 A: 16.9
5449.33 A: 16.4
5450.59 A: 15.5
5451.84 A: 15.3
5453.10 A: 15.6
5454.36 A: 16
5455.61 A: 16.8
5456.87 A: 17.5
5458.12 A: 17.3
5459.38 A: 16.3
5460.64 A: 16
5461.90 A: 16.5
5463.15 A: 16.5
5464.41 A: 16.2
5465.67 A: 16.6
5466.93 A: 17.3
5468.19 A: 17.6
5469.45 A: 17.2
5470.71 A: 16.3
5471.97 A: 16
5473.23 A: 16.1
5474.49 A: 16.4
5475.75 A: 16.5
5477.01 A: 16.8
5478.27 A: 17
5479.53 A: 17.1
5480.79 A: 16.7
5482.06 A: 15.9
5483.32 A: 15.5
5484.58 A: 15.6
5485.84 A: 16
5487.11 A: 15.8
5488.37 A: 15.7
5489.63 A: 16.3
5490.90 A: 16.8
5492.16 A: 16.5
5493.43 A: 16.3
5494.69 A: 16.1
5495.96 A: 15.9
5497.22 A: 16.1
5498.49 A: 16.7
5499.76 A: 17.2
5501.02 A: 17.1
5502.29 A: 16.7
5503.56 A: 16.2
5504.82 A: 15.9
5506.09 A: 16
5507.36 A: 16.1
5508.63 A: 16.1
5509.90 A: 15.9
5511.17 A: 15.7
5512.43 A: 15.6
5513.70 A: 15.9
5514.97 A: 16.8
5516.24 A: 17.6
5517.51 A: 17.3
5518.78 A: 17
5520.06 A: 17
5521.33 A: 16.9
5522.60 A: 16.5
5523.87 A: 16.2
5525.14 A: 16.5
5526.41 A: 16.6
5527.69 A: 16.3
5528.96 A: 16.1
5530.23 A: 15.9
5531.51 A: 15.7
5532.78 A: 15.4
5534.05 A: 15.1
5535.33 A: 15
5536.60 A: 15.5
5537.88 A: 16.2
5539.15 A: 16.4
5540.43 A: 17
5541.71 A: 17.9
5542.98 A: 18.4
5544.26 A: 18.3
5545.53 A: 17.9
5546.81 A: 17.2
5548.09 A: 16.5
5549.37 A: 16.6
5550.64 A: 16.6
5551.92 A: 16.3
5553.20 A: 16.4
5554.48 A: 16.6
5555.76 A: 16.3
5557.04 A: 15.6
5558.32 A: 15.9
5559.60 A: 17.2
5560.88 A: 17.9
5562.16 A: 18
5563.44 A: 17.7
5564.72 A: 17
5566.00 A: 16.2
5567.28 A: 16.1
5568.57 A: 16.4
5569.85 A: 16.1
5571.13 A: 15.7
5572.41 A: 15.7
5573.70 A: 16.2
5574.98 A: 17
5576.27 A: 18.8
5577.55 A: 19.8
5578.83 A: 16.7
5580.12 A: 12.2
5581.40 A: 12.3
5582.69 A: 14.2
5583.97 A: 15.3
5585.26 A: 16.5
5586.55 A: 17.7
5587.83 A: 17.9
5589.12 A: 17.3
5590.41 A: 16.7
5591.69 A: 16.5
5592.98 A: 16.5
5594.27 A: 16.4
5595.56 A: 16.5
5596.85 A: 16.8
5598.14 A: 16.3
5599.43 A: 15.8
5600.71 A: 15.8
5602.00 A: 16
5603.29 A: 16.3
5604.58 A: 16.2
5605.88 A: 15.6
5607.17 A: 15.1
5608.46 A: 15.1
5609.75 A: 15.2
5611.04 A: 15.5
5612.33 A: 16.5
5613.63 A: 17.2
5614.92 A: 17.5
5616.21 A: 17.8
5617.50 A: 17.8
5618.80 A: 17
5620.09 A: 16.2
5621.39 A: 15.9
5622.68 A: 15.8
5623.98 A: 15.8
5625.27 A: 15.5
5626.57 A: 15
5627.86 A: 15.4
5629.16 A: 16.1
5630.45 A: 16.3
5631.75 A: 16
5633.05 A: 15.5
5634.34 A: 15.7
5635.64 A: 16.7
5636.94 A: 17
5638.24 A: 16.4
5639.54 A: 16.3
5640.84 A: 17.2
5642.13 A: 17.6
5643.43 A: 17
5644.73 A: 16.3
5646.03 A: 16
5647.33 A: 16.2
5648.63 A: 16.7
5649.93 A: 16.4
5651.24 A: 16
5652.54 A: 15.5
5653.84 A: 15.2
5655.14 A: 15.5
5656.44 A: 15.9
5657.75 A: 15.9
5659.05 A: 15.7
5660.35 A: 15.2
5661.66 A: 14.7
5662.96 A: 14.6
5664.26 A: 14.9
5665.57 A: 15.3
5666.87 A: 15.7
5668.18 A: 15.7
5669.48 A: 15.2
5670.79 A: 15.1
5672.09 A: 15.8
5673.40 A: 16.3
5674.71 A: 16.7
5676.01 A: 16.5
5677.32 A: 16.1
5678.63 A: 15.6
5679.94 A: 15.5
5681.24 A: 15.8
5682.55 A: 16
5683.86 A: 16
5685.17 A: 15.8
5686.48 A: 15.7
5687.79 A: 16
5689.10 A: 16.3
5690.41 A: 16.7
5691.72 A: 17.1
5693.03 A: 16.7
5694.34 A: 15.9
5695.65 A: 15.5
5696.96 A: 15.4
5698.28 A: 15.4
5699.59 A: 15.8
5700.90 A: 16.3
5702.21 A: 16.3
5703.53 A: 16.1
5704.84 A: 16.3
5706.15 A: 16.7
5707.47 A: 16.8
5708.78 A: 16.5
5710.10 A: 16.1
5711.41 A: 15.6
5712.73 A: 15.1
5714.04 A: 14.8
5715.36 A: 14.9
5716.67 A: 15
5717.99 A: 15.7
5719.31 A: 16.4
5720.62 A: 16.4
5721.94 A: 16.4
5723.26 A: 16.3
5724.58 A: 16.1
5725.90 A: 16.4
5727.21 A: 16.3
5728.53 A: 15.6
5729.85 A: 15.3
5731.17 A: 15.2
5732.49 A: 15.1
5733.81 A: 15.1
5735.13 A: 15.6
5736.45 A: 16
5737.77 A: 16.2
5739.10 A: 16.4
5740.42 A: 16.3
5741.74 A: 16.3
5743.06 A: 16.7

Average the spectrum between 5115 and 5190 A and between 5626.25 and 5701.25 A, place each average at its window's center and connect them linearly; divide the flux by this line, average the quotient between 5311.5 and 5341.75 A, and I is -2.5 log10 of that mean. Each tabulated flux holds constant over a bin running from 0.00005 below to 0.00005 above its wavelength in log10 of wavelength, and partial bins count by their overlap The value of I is 0.04 mag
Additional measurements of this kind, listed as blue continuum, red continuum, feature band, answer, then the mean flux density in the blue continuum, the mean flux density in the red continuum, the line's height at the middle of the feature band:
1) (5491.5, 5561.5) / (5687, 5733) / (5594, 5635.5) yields 0.008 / 16.5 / 16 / 16.2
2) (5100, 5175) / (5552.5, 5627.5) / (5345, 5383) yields 0.019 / 17.5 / 16.3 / 16.9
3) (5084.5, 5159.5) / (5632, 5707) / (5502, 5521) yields 0.008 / 17.8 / 16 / 16.5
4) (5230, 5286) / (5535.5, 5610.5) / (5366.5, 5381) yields 0.026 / 17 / 16.4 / 16.8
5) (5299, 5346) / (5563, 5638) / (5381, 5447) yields -0.009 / 16.6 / 16.2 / 16.5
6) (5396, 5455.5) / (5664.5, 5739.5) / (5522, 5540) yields 0.021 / 16.5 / 15.9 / 16.3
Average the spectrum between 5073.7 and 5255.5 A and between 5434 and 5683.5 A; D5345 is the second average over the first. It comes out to 0.94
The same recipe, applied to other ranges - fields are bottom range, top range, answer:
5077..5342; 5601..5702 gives 0.94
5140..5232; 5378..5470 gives 0.97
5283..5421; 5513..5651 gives 0.99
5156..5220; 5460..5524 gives 0.97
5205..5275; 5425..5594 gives 0.97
